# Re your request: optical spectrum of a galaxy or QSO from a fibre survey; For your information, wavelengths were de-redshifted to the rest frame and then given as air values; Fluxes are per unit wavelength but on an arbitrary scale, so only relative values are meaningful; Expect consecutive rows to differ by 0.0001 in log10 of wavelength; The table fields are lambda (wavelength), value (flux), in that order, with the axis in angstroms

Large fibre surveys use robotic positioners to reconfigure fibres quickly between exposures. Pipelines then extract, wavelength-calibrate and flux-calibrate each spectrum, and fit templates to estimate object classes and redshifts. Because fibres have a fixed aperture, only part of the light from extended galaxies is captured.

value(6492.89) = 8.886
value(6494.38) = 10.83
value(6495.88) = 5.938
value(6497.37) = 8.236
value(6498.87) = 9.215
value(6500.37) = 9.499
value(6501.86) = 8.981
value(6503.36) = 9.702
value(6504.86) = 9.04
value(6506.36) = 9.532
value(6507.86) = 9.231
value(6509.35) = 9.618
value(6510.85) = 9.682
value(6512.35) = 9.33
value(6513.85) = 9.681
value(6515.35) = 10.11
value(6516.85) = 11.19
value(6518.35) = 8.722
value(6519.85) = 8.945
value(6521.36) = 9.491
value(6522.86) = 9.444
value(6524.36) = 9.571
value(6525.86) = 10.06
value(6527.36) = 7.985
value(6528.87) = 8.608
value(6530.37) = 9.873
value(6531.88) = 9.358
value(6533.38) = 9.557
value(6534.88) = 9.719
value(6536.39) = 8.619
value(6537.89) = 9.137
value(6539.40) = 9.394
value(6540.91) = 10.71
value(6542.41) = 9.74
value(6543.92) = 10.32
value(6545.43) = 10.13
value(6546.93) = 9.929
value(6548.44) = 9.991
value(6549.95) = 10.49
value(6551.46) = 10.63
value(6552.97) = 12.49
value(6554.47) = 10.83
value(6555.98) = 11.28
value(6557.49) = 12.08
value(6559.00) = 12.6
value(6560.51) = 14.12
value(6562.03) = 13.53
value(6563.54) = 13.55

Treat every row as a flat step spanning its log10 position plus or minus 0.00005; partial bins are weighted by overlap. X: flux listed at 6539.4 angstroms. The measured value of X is 9.394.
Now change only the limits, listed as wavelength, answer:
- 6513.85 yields 9.681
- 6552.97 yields 12.49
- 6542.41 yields 9.74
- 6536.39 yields 8.619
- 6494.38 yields 10.83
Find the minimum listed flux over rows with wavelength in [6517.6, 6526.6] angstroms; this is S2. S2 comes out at 8.722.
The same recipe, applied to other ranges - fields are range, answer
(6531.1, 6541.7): 8.619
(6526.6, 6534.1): 7.985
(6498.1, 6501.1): 9.215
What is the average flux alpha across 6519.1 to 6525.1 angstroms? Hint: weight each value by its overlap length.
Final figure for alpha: 9.36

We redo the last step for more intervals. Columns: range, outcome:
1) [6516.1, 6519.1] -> 9.96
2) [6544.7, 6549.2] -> 10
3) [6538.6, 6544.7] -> 10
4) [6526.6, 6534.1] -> 9.07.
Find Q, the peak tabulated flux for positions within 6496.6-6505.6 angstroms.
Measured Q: 9.702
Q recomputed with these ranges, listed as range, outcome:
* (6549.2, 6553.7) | 12.49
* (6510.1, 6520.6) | 11.19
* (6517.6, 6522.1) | 9.491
